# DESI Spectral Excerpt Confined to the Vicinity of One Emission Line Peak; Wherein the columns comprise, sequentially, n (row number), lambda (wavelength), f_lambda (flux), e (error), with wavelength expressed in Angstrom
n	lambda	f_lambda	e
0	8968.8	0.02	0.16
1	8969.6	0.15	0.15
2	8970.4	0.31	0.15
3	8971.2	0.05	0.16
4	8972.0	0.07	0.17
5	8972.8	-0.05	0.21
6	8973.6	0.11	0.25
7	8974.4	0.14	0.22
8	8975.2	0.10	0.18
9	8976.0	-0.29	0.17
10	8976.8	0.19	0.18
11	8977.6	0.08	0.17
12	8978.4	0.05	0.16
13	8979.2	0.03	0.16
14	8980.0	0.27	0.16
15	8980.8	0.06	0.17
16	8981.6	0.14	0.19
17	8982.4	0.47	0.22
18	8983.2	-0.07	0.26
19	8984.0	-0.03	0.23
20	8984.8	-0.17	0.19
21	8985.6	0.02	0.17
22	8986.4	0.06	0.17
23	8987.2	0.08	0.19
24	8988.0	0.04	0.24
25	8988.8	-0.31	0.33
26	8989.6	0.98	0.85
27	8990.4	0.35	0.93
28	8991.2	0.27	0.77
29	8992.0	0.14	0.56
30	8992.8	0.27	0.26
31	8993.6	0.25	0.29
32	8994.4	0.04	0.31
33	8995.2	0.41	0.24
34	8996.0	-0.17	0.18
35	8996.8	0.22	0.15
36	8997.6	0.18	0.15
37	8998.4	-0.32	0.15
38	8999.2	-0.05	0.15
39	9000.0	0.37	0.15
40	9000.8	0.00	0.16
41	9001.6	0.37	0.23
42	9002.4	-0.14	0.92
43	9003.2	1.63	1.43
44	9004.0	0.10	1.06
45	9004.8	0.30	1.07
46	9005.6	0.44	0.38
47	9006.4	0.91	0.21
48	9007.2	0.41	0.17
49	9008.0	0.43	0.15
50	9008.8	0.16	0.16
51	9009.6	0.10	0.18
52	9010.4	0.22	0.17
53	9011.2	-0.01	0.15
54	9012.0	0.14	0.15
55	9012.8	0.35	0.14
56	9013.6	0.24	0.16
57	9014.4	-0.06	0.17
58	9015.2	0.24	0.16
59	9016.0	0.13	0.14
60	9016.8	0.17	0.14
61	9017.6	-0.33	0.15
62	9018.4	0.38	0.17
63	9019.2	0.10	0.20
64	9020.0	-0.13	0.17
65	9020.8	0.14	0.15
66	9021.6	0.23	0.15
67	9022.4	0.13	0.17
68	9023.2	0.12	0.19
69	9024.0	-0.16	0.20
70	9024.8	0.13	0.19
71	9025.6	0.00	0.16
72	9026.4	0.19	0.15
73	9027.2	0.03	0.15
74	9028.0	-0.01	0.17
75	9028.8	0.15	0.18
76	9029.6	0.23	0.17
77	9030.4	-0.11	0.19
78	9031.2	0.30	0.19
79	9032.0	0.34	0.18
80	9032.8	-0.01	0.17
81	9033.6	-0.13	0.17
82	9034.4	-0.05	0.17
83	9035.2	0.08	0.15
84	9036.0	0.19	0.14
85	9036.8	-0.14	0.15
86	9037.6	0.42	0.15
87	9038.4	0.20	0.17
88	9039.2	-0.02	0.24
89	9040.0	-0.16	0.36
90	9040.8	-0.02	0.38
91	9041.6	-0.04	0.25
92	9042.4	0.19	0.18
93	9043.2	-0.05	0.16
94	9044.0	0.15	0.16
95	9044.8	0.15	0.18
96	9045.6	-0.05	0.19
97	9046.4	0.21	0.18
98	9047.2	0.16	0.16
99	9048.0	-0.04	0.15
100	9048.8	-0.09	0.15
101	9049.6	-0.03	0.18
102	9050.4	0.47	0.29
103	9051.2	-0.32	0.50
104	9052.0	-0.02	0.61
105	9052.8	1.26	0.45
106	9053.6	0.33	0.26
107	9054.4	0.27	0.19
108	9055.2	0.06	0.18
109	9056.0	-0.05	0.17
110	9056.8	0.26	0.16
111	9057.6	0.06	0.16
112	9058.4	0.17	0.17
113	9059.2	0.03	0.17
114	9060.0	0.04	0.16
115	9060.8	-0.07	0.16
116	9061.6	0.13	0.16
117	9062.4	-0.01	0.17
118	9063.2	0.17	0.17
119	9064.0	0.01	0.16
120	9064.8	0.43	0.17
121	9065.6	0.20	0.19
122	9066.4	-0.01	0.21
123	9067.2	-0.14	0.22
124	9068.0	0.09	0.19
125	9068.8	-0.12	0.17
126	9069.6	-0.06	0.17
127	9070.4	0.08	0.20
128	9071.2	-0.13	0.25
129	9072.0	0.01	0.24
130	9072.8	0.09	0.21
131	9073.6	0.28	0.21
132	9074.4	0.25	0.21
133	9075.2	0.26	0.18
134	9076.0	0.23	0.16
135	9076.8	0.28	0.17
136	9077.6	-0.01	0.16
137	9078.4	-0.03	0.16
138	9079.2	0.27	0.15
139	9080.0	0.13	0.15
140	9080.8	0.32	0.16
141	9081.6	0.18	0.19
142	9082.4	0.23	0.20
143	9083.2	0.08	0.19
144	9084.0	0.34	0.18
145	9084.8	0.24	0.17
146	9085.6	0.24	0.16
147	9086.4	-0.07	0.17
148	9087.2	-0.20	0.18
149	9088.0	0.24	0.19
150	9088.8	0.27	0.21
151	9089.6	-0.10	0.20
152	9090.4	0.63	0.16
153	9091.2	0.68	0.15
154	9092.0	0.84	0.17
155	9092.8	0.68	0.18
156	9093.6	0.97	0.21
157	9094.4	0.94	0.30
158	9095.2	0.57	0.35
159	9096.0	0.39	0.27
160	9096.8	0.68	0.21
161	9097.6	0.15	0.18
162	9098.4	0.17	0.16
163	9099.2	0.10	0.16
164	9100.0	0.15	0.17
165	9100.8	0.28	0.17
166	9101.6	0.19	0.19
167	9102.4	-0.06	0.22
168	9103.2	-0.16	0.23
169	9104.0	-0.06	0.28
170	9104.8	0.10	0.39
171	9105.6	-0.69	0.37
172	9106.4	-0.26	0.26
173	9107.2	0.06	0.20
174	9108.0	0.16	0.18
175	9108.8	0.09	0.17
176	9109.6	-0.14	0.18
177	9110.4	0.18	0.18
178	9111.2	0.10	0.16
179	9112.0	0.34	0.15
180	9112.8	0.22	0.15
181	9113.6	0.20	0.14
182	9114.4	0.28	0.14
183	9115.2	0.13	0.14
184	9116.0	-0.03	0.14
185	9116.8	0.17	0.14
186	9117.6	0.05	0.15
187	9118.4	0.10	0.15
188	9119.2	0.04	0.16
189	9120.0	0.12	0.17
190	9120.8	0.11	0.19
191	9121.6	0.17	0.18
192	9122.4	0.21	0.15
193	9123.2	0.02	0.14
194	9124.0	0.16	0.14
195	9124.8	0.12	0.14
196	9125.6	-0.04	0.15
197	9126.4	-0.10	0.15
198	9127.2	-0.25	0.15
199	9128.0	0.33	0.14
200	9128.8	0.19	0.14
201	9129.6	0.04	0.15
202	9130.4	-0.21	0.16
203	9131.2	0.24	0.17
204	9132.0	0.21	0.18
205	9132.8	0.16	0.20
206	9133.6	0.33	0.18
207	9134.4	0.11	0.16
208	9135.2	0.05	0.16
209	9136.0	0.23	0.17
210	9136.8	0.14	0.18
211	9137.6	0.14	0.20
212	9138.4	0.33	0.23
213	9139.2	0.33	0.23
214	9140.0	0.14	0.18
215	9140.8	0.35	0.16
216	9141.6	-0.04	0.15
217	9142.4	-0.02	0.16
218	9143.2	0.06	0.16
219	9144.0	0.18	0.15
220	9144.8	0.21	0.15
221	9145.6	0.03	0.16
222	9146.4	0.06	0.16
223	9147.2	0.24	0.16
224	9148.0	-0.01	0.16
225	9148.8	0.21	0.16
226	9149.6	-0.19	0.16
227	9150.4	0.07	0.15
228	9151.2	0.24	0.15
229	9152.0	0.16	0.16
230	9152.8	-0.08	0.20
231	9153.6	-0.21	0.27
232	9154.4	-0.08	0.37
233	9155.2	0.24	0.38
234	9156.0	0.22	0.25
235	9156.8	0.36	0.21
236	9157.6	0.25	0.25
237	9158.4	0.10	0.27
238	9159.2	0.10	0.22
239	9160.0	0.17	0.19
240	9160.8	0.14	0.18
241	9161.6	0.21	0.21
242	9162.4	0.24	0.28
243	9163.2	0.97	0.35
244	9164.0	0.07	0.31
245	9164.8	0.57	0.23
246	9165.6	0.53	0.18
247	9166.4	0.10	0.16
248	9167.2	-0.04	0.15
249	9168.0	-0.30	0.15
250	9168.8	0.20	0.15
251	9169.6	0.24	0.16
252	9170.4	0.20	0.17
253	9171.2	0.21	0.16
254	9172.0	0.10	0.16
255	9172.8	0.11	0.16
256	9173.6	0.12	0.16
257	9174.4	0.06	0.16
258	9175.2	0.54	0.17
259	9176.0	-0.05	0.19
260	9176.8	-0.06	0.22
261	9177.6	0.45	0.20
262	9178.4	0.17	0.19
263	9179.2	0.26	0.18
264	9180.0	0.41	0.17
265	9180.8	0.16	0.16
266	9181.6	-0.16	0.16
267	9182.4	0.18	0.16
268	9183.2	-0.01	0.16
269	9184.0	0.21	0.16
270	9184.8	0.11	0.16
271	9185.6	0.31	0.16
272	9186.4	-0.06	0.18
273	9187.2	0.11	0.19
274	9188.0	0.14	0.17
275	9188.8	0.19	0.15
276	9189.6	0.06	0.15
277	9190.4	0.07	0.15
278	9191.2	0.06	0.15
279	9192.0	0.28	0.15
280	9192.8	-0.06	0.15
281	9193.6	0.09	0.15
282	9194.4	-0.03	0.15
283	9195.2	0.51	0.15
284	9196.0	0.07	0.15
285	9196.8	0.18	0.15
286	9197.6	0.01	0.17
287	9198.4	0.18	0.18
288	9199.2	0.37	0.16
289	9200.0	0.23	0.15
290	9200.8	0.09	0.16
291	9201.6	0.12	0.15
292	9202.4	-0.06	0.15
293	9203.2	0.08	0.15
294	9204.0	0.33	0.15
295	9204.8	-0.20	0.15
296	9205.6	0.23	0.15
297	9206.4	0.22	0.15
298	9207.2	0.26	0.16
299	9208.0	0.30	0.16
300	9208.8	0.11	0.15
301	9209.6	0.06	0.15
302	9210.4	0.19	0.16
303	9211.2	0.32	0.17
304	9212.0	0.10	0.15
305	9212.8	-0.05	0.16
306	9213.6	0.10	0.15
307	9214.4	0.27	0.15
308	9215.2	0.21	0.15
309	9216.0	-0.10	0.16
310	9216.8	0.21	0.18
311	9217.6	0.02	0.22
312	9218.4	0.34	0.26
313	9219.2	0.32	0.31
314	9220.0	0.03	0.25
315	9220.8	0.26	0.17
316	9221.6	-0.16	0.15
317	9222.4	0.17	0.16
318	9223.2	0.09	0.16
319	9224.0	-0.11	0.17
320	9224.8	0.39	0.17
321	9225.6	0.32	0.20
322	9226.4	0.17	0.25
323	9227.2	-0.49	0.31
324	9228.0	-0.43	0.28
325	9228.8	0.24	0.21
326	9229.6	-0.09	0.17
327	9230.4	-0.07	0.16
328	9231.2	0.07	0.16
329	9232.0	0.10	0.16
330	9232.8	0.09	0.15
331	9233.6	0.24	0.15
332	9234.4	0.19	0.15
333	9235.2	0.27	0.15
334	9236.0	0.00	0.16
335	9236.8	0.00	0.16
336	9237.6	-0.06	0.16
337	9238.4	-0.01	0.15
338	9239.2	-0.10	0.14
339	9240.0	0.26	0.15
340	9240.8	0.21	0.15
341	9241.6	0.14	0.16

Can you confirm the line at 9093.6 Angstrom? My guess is [O III] 5007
